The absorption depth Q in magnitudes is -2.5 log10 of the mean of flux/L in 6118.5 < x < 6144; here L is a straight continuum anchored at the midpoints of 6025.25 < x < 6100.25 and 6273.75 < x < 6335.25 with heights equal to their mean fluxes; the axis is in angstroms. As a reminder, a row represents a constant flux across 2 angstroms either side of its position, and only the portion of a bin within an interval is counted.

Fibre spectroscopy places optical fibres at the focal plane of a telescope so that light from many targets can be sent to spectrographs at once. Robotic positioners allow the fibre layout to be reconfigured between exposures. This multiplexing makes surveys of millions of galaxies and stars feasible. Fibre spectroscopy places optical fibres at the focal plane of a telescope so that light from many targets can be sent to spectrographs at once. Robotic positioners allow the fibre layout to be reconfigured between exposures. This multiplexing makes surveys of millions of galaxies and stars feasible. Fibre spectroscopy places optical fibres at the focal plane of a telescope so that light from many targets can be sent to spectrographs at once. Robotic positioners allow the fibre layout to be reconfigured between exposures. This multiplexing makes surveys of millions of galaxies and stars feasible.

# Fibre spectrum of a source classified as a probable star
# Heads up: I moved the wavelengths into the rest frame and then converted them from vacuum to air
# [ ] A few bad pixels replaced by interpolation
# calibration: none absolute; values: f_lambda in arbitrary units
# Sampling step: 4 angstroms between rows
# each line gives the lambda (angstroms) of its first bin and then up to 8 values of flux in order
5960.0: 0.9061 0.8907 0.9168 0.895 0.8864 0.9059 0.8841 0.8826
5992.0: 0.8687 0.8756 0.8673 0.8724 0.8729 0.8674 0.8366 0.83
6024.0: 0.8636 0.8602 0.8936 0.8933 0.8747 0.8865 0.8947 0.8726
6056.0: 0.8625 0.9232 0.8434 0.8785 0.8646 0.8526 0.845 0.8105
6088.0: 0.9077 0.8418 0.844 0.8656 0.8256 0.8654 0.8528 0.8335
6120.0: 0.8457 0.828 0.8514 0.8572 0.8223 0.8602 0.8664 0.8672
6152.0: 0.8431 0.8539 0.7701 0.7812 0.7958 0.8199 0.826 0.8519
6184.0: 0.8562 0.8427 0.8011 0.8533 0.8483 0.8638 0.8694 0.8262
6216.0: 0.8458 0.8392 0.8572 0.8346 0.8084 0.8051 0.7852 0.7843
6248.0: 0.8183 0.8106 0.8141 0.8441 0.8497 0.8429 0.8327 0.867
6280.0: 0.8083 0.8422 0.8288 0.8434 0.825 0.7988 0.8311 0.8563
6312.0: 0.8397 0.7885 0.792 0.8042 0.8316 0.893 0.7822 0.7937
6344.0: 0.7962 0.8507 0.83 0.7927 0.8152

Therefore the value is 0.02 mag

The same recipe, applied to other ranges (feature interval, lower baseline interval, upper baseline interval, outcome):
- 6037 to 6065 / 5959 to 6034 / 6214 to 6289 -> -0.02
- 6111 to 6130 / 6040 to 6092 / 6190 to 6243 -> 0.02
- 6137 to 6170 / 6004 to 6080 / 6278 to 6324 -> 0.03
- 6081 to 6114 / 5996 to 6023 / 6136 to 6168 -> -0.01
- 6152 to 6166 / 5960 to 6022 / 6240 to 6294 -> 0.05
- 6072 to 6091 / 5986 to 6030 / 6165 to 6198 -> -0.01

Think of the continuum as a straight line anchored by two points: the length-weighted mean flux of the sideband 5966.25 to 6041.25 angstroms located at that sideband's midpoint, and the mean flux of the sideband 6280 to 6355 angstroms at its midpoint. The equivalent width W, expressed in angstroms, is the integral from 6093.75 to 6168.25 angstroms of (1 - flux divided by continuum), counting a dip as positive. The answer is 1.3 angstroms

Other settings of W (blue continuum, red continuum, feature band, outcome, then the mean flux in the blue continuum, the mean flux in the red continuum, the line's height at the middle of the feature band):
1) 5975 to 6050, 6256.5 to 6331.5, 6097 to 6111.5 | 0.14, 0.874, 0.83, 0.86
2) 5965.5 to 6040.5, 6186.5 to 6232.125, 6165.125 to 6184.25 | 0.51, 0.876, 0.842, 0.848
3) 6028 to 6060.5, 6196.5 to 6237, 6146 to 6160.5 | 0.29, 0.884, 0.841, 0.857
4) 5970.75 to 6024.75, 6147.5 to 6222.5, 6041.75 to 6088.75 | -0.60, 0.872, 0.834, 0.858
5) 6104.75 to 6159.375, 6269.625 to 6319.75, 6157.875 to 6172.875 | 0.95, 0.847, 0.829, 0.843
